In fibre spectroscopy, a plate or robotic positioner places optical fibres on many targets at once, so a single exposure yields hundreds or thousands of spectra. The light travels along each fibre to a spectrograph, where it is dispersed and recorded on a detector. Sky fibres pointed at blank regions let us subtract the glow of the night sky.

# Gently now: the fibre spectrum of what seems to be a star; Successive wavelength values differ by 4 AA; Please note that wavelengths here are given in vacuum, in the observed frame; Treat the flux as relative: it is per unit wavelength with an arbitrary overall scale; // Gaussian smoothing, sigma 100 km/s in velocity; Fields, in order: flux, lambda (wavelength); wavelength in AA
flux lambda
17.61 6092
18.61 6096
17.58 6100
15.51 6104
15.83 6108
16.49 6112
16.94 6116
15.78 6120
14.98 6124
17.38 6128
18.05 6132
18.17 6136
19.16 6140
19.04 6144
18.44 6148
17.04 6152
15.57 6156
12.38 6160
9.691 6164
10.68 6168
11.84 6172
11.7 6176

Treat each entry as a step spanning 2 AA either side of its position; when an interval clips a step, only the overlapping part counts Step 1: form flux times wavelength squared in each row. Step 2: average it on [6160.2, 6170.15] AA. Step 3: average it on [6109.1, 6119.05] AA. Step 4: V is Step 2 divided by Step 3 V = 0.7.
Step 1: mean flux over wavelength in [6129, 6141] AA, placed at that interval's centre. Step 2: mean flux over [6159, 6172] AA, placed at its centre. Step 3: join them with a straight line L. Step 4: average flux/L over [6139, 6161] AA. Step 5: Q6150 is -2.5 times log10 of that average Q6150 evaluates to -0.16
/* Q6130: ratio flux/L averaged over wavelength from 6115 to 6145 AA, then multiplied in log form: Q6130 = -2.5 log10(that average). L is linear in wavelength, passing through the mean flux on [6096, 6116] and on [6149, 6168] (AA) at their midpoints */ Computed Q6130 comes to -0.15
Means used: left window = 16.6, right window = 13.6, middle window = 17.4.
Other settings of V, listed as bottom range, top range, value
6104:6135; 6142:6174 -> 0.88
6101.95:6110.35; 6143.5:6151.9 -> 1.18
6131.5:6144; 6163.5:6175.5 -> 0.60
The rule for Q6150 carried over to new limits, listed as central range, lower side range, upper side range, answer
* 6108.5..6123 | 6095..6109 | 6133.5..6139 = 0.08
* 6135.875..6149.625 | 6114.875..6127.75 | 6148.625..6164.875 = -0.24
